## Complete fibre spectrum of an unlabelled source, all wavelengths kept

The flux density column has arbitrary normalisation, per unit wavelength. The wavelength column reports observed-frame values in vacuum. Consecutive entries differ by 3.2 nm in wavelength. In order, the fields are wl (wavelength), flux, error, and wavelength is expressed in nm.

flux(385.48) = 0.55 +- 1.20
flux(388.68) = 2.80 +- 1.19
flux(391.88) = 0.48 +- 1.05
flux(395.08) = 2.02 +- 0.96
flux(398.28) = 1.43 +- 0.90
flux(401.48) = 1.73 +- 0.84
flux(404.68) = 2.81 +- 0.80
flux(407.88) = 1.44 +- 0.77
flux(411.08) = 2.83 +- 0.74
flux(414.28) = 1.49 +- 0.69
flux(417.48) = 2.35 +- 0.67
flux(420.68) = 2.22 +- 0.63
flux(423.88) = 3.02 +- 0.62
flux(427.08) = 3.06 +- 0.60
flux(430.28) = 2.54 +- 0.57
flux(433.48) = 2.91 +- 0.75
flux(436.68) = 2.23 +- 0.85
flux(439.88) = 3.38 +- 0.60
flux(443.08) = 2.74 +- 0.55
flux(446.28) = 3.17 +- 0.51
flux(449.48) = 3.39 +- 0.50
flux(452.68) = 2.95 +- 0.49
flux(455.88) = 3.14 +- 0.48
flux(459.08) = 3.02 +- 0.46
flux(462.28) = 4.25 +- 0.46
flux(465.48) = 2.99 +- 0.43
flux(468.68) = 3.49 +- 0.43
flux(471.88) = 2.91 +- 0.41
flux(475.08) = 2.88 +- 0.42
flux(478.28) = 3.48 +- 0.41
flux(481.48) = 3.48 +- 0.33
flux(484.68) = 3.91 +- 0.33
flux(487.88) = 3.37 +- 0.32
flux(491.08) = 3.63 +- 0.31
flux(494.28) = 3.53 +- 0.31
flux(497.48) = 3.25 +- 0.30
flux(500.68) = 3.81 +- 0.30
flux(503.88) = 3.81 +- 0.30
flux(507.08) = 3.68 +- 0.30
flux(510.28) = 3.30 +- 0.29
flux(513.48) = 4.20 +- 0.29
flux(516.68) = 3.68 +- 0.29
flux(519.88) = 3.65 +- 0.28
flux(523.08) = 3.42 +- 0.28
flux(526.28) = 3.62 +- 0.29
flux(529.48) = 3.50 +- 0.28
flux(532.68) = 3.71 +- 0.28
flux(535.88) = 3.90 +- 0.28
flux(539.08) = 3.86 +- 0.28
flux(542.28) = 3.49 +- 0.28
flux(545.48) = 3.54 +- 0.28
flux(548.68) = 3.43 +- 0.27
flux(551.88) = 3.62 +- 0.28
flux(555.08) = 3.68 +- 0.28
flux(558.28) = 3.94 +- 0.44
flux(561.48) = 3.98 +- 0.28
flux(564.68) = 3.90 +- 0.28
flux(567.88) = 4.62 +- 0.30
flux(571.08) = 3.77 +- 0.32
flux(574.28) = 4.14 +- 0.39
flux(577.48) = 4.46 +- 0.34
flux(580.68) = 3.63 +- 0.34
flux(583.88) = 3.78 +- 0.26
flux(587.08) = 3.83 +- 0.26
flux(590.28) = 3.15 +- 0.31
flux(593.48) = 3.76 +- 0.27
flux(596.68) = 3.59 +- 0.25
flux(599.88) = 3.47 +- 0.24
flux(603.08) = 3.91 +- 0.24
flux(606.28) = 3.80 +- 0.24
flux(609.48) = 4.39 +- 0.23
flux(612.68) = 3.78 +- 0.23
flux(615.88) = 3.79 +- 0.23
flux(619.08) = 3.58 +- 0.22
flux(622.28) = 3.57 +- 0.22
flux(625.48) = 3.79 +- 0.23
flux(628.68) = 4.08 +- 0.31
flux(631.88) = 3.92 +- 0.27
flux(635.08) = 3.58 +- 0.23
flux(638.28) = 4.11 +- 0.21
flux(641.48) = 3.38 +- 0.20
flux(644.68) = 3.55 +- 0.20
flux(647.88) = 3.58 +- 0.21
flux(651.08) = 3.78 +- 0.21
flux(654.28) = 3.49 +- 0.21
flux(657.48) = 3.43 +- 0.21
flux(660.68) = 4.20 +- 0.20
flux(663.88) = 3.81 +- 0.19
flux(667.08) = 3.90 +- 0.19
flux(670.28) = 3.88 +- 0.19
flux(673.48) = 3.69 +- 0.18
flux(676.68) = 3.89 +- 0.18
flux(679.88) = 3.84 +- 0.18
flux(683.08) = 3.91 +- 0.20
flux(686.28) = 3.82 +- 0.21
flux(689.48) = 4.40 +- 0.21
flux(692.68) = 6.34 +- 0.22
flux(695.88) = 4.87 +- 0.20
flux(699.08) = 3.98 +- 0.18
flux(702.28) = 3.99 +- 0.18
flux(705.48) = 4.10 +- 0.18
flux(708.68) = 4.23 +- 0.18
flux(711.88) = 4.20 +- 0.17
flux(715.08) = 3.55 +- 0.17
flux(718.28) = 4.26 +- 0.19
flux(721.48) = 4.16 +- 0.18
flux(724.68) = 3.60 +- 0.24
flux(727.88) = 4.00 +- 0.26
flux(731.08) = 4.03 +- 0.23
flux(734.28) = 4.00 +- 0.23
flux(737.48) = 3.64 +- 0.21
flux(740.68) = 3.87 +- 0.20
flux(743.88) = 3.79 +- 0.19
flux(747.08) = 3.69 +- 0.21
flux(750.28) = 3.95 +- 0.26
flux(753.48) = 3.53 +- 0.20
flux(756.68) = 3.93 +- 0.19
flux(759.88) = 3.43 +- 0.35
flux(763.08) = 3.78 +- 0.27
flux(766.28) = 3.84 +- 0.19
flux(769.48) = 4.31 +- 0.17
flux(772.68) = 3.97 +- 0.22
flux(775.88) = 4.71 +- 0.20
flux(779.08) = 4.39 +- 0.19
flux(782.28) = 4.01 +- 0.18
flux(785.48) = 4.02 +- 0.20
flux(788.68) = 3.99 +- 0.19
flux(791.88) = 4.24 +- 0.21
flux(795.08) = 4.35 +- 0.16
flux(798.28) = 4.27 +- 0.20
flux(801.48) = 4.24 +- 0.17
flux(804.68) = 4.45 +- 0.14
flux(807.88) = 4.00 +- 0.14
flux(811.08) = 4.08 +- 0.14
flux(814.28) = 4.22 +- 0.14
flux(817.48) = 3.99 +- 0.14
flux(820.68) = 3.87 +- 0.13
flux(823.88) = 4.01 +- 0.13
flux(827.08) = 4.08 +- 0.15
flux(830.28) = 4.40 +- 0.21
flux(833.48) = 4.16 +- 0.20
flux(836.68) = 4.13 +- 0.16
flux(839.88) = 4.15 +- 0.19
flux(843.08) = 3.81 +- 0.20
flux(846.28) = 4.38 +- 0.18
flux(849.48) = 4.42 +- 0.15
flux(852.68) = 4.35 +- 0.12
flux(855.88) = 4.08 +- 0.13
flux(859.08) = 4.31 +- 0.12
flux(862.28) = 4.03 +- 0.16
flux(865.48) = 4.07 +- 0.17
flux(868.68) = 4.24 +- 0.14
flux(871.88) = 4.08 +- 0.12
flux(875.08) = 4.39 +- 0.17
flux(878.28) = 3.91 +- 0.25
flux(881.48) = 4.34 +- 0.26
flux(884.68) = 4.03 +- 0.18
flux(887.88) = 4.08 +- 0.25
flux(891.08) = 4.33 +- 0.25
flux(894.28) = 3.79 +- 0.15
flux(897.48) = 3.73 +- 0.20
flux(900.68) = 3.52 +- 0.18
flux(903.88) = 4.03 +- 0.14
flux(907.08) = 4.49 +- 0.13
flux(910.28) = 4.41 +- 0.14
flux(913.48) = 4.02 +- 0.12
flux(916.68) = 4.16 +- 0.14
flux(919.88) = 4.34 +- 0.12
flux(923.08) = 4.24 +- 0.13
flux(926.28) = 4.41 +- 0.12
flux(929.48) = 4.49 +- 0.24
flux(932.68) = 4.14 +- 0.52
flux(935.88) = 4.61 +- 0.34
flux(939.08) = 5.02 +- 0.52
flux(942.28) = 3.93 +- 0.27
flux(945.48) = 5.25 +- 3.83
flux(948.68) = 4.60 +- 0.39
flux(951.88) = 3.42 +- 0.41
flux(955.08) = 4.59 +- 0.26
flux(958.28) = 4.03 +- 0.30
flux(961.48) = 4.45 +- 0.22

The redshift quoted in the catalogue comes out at 0.06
